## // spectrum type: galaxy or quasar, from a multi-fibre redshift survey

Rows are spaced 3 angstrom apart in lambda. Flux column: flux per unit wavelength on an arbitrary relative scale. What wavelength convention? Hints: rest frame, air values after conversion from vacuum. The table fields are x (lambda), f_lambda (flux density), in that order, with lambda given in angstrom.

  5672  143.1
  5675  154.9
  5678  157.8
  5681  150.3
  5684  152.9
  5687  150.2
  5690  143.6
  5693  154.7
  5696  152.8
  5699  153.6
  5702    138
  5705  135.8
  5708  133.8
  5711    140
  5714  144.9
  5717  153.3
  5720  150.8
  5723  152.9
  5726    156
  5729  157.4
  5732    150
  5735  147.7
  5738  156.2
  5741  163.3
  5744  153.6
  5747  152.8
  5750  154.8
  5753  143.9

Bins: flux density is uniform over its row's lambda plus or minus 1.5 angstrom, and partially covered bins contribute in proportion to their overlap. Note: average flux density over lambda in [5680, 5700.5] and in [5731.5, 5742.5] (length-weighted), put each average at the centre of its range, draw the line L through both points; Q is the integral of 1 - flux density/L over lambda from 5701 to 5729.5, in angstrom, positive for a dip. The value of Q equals 1.3 angstrom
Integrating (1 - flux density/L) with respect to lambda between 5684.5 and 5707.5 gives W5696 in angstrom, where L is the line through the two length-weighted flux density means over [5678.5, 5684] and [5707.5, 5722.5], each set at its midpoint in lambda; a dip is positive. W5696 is 0.4 angstrom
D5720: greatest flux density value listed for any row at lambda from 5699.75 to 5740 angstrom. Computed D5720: 157.4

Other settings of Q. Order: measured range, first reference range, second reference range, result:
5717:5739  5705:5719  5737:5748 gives -0.5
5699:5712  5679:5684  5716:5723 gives 1.1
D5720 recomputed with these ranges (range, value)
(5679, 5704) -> 154.7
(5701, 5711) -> 140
